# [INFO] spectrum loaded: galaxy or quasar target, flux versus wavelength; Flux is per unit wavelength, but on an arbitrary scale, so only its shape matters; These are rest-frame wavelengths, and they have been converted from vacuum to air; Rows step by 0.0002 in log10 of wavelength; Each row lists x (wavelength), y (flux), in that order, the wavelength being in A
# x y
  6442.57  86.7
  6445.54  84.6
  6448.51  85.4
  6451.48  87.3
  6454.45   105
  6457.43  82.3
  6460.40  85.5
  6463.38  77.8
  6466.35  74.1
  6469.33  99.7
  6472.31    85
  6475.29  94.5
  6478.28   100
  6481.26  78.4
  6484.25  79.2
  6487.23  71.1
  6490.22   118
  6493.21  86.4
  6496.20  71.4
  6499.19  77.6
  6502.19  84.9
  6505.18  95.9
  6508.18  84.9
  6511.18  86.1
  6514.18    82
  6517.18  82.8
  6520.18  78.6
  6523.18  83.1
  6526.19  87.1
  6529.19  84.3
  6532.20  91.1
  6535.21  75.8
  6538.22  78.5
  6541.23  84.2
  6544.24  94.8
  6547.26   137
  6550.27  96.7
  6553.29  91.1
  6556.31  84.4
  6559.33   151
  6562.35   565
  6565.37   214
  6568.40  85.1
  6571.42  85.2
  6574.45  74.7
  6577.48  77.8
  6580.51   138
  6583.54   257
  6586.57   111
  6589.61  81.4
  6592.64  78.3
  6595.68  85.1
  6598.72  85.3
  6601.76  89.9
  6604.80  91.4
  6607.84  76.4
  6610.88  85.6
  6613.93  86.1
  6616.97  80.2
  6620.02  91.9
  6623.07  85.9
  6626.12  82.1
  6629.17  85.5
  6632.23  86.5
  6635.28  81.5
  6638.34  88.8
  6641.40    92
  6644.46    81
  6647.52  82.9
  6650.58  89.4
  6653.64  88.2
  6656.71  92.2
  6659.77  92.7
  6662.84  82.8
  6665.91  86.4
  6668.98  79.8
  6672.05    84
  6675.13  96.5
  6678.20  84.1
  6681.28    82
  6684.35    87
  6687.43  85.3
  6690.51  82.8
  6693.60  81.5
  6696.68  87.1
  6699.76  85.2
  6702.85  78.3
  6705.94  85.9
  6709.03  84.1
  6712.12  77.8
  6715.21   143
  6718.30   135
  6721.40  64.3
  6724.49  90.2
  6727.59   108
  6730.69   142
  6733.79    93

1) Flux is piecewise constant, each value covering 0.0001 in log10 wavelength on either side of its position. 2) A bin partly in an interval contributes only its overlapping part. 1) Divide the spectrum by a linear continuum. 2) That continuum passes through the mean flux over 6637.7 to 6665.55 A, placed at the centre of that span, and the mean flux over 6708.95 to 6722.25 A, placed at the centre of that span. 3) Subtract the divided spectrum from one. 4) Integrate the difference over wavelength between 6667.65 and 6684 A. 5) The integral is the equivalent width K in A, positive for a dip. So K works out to 1.5 A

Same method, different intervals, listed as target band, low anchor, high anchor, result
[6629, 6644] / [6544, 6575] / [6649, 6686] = 2.9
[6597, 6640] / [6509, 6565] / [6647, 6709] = 6.3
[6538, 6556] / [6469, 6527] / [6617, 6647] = -2.4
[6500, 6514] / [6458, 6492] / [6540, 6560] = 1.1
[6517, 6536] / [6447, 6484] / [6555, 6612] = 4.7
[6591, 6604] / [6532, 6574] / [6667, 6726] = 4.0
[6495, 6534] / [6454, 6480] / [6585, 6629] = 1.8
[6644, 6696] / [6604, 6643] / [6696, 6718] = 2.6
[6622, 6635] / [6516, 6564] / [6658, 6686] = 1.8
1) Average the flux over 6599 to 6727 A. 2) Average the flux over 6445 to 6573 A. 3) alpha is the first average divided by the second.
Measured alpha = 0.85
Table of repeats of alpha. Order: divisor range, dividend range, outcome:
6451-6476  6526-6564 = 1.53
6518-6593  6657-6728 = 0.72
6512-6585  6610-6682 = 0.70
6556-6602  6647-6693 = 0.60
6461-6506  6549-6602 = 1.60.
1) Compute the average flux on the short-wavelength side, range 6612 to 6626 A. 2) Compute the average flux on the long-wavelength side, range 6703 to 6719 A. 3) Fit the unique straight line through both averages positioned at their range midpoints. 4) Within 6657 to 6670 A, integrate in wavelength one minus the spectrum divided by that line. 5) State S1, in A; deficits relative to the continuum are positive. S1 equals 1.0 A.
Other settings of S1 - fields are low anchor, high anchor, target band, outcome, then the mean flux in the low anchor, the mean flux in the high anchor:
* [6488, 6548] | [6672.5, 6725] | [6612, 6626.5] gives 0.5 A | 87.4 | 89.9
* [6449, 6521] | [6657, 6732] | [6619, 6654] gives 1.6 A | 86.2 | 91.8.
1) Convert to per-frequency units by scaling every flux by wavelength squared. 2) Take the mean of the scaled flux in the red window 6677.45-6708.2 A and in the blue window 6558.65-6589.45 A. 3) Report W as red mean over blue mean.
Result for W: 0.51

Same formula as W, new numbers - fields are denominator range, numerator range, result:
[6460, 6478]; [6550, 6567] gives 2.45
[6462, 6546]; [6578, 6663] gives 1.15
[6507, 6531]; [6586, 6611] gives 1.06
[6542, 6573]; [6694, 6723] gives 0.61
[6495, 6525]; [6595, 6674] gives 1.08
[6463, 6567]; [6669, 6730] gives 0.90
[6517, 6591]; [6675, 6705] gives 0.71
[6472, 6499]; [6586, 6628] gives 1.03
